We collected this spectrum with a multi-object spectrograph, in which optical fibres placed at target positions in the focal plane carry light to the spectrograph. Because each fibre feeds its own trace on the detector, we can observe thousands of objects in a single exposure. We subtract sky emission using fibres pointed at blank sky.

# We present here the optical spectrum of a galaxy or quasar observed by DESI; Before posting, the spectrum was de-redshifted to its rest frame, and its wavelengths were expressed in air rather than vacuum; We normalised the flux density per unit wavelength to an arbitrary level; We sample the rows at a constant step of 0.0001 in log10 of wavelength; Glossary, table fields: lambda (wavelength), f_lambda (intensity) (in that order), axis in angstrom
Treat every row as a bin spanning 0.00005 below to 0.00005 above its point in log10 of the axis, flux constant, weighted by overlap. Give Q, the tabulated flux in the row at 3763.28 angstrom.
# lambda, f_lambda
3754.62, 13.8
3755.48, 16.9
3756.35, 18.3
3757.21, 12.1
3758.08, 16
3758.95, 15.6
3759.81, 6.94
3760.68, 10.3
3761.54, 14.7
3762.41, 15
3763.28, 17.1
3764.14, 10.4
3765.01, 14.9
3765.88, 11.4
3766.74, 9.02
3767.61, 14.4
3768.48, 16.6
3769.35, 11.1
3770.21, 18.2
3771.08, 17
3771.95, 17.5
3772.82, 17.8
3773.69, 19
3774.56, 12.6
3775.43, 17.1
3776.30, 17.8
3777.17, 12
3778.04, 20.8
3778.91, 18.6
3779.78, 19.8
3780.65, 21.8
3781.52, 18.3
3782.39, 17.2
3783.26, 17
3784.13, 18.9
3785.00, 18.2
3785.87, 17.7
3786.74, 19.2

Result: 17.1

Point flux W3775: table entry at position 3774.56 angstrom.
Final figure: 12.6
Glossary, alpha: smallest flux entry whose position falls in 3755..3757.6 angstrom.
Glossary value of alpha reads 12.1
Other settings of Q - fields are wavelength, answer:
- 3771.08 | 17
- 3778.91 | 18.6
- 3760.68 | 10.3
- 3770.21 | 18.2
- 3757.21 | 12.1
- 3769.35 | 11.1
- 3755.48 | 16.9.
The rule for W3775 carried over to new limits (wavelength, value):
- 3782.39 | 17.2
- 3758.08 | 16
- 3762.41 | 15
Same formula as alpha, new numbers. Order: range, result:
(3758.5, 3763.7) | 6.94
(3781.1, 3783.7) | 17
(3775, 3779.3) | 12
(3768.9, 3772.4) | 11.1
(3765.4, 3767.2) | 9.02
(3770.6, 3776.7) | 12.6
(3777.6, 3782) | 18.3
